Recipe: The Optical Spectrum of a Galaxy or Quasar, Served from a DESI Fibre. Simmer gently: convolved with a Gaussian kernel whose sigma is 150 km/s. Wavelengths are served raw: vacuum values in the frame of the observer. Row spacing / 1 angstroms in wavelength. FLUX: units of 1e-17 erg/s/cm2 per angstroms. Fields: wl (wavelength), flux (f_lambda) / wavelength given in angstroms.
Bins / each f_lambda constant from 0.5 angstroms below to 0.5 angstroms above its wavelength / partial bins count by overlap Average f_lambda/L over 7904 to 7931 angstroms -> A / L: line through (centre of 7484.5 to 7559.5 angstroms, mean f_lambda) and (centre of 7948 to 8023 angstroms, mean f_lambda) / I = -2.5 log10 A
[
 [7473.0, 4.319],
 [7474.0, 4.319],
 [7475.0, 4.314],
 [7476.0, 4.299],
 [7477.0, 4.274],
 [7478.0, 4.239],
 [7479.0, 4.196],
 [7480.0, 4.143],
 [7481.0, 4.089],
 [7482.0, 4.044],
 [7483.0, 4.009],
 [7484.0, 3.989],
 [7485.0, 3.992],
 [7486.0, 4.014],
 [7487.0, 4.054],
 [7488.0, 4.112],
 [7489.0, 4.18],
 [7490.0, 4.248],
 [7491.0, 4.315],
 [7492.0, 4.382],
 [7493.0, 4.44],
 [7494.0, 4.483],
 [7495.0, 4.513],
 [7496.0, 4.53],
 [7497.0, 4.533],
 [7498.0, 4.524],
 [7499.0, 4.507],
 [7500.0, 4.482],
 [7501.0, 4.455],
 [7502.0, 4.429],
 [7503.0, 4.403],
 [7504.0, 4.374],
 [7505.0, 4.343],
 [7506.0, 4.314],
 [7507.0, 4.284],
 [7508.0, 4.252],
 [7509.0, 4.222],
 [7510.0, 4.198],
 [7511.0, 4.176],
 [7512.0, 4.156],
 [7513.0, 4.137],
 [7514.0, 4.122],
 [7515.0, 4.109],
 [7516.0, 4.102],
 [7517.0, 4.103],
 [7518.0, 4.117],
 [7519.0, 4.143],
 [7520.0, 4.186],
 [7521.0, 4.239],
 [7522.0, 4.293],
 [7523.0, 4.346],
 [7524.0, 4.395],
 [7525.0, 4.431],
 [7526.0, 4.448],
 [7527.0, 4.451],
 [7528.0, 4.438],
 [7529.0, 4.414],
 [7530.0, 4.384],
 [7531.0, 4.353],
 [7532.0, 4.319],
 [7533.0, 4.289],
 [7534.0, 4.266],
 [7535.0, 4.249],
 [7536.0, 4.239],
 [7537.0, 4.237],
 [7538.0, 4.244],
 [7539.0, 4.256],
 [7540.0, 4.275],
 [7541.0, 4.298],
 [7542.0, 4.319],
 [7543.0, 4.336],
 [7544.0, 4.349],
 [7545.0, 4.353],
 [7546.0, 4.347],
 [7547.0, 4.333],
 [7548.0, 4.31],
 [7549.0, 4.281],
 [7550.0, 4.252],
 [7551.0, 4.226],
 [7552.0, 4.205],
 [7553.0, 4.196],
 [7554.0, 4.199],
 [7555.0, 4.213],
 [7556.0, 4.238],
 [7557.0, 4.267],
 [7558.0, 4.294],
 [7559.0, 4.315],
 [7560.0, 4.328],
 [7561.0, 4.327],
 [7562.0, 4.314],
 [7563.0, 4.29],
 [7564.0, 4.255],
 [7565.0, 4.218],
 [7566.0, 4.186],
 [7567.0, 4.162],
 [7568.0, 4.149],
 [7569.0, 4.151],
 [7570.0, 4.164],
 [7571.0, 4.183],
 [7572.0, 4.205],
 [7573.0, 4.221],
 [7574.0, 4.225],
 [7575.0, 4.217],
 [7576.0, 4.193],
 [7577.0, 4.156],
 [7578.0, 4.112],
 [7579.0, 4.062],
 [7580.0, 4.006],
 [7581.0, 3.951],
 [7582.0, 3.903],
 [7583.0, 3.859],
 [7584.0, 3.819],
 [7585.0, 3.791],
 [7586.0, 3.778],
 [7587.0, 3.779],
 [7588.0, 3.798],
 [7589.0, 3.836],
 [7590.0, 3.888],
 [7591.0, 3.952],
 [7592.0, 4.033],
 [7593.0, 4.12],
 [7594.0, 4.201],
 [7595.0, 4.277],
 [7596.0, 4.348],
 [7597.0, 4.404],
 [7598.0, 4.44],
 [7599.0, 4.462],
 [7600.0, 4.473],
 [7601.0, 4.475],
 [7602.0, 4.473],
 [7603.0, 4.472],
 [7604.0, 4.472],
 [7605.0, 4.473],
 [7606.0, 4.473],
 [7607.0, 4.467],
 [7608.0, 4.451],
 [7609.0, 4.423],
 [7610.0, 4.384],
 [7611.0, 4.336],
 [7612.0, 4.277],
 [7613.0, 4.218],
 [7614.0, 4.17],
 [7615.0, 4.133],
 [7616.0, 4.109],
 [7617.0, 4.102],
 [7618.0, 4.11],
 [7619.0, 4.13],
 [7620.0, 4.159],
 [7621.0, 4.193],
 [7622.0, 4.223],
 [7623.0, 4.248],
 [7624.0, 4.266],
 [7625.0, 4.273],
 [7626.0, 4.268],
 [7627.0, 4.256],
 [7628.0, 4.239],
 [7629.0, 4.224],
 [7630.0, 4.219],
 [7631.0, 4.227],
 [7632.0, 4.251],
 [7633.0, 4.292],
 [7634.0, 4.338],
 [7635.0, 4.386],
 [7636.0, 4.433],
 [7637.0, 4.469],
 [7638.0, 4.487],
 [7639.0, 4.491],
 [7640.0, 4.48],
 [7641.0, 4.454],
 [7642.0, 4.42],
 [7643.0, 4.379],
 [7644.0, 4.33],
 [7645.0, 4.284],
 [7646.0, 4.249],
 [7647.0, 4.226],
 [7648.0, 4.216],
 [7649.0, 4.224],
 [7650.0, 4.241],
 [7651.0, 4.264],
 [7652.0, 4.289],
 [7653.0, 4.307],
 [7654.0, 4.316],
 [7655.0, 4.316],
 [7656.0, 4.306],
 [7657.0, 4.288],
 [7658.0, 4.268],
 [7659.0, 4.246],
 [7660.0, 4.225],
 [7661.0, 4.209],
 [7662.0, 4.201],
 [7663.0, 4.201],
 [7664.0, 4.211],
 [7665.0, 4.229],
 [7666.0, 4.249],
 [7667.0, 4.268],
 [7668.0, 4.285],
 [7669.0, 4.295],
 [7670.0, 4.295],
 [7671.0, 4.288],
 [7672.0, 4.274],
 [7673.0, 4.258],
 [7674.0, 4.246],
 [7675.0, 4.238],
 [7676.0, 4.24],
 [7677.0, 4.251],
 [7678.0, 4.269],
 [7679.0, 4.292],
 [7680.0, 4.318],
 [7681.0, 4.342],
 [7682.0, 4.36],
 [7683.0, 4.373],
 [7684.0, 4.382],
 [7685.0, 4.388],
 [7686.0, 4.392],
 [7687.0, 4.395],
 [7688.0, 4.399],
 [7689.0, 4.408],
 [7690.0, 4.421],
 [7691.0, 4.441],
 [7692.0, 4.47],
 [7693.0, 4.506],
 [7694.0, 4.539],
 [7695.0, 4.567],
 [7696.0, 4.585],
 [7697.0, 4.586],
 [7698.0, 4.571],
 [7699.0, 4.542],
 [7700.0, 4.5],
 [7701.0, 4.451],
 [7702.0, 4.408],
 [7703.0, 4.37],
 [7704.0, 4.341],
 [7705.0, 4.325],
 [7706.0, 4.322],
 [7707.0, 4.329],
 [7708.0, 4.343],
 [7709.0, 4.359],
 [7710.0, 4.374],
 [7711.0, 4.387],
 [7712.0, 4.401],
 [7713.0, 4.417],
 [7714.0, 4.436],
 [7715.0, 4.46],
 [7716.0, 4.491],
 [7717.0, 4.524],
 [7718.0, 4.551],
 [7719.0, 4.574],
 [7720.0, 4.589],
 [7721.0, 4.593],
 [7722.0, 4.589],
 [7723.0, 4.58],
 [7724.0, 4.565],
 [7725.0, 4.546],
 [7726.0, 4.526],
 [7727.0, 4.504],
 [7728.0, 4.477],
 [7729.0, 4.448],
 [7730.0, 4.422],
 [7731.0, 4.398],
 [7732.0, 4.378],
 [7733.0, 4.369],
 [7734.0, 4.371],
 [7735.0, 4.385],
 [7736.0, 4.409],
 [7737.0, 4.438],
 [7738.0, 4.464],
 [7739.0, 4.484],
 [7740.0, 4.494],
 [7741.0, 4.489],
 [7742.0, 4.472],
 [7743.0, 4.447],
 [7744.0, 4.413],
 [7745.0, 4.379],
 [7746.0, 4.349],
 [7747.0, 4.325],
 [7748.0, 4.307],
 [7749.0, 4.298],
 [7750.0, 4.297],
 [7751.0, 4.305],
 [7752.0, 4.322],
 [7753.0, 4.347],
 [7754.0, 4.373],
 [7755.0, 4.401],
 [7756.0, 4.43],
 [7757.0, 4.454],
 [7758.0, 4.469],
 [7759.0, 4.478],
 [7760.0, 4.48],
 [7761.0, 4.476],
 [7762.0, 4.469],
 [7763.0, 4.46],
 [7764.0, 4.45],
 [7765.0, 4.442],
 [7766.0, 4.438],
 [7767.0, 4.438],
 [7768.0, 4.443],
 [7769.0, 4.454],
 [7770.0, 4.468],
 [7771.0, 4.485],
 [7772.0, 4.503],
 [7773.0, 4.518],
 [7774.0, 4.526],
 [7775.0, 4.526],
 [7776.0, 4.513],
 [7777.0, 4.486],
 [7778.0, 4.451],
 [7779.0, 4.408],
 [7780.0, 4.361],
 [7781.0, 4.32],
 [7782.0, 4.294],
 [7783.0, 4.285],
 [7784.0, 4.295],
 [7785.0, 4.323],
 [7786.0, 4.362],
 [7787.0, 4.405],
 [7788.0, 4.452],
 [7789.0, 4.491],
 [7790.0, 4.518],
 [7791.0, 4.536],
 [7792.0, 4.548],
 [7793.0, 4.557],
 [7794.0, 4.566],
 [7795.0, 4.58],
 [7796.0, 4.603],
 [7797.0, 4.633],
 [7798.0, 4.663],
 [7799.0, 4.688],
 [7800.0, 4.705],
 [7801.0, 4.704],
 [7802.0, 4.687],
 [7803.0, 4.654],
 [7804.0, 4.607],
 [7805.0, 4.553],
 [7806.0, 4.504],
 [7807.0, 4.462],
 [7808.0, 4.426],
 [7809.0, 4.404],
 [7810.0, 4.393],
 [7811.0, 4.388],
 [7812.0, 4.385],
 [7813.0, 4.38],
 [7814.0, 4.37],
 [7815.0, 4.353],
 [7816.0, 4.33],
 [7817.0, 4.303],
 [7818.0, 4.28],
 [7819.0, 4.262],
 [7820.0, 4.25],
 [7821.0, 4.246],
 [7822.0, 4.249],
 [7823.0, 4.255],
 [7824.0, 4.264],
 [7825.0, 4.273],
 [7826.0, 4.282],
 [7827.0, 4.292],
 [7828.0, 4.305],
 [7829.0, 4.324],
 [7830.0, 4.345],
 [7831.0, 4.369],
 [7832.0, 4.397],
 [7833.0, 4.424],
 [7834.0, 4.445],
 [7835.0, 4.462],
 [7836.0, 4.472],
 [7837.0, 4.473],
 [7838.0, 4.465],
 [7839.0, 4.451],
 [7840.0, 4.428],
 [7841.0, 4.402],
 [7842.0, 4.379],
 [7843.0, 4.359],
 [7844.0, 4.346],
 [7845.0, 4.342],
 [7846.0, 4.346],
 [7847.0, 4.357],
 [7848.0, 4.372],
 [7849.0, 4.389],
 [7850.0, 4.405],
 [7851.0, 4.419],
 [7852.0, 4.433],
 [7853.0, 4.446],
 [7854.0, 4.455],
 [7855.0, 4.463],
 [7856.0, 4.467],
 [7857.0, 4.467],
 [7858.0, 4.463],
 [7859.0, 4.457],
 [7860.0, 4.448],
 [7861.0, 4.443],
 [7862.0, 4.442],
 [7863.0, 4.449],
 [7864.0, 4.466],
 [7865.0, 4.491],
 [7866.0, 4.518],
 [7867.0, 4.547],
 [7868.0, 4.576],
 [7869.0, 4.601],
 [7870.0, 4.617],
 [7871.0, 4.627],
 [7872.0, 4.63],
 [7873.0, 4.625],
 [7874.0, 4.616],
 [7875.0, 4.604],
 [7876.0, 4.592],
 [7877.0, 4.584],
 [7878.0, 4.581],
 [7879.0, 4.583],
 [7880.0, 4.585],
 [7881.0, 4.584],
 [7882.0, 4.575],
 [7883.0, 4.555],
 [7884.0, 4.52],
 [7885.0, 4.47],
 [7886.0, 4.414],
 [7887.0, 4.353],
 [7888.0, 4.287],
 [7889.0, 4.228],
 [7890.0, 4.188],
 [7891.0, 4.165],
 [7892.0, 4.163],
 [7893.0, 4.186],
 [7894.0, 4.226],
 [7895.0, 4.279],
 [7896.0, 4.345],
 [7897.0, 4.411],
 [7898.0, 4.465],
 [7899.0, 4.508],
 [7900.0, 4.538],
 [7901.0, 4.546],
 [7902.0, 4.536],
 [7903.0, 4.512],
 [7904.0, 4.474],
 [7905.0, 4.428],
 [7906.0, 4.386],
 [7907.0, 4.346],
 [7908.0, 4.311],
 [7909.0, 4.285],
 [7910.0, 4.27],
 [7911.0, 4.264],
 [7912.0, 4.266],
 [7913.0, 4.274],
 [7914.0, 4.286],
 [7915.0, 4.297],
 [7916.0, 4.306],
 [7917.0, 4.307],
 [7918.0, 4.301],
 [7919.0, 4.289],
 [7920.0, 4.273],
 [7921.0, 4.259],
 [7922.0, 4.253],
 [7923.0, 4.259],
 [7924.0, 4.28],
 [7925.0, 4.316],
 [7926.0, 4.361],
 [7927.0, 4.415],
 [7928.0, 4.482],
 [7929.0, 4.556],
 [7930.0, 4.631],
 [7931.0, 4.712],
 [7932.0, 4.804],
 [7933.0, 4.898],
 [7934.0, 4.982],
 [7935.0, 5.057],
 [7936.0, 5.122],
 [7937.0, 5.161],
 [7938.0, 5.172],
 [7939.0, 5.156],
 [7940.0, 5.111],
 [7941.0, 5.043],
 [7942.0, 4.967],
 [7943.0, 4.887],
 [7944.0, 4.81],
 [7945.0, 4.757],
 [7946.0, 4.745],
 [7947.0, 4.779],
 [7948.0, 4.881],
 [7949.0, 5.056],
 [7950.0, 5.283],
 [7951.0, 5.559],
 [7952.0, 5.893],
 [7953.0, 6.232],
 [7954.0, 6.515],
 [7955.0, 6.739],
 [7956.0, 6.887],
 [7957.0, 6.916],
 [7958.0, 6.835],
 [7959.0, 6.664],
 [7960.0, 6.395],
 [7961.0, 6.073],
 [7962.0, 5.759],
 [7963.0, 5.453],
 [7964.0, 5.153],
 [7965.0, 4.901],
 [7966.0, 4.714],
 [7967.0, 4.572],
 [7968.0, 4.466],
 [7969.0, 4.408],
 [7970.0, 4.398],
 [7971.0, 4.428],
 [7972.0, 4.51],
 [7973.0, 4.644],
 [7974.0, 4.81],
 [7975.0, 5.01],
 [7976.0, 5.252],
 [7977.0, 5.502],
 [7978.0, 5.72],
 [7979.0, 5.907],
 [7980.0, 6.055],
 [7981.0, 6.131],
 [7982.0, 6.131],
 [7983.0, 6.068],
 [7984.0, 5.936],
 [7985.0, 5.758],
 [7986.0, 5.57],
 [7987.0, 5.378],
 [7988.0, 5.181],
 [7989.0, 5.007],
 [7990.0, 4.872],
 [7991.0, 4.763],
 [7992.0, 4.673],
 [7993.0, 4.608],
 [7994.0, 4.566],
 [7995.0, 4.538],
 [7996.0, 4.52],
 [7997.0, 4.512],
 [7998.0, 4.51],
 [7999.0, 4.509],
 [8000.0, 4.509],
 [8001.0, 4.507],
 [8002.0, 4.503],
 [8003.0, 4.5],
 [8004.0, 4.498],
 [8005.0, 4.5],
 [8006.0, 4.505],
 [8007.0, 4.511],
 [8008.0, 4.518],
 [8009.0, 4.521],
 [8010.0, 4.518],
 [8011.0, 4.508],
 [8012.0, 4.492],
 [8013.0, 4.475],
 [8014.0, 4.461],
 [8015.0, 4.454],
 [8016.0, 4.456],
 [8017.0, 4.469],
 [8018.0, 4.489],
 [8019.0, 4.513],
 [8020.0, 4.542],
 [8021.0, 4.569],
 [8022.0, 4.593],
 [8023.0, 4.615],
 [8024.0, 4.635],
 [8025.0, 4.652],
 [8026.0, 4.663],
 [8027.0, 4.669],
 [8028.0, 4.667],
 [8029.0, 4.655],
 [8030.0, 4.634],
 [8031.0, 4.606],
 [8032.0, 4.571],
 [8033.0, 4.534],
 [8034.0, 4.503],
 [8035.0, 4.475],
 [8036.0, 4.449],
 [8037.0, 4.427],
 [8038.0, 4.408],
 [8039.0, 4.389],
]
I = 0.15 mag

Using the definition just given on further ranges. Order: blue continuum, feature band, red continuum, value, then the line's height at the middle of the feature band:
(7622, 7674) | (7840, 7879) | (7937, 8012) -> 0.09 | 4.86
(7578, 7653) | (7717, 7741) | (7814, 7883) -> -0.04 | 4.33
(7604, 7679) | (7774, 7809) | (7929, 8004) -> 0.05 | 4.71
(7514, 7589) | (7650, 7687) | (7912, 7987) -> 0.05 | 4.48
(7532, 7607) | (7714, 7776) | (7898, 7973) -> 0.02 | 4.54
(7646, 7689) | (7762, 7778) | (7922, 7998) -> 0.03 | 4.6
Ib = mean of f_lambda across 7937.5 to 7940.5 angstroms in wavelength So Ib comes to 5.15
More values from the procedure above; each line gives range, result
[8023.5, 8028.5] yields 4.66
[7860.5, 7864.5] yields 4.45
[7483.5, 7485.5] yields 3.99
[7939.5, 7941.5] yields 5.08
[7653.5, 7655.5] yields 4.32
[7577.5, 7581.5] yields 4.03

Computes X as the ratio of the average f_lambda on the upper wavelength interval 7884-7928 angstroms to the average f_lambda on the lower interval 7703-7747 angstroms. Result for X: 0.98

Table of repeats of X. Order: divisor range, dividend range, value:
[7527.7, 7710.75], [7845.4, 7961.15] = 1.10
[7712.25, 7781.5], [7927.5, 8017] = 1.14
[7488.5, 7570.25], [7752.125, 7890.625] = 1.04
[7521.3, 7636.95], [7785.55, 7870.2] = 1.05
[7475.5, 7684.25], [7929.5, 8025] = 1.19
